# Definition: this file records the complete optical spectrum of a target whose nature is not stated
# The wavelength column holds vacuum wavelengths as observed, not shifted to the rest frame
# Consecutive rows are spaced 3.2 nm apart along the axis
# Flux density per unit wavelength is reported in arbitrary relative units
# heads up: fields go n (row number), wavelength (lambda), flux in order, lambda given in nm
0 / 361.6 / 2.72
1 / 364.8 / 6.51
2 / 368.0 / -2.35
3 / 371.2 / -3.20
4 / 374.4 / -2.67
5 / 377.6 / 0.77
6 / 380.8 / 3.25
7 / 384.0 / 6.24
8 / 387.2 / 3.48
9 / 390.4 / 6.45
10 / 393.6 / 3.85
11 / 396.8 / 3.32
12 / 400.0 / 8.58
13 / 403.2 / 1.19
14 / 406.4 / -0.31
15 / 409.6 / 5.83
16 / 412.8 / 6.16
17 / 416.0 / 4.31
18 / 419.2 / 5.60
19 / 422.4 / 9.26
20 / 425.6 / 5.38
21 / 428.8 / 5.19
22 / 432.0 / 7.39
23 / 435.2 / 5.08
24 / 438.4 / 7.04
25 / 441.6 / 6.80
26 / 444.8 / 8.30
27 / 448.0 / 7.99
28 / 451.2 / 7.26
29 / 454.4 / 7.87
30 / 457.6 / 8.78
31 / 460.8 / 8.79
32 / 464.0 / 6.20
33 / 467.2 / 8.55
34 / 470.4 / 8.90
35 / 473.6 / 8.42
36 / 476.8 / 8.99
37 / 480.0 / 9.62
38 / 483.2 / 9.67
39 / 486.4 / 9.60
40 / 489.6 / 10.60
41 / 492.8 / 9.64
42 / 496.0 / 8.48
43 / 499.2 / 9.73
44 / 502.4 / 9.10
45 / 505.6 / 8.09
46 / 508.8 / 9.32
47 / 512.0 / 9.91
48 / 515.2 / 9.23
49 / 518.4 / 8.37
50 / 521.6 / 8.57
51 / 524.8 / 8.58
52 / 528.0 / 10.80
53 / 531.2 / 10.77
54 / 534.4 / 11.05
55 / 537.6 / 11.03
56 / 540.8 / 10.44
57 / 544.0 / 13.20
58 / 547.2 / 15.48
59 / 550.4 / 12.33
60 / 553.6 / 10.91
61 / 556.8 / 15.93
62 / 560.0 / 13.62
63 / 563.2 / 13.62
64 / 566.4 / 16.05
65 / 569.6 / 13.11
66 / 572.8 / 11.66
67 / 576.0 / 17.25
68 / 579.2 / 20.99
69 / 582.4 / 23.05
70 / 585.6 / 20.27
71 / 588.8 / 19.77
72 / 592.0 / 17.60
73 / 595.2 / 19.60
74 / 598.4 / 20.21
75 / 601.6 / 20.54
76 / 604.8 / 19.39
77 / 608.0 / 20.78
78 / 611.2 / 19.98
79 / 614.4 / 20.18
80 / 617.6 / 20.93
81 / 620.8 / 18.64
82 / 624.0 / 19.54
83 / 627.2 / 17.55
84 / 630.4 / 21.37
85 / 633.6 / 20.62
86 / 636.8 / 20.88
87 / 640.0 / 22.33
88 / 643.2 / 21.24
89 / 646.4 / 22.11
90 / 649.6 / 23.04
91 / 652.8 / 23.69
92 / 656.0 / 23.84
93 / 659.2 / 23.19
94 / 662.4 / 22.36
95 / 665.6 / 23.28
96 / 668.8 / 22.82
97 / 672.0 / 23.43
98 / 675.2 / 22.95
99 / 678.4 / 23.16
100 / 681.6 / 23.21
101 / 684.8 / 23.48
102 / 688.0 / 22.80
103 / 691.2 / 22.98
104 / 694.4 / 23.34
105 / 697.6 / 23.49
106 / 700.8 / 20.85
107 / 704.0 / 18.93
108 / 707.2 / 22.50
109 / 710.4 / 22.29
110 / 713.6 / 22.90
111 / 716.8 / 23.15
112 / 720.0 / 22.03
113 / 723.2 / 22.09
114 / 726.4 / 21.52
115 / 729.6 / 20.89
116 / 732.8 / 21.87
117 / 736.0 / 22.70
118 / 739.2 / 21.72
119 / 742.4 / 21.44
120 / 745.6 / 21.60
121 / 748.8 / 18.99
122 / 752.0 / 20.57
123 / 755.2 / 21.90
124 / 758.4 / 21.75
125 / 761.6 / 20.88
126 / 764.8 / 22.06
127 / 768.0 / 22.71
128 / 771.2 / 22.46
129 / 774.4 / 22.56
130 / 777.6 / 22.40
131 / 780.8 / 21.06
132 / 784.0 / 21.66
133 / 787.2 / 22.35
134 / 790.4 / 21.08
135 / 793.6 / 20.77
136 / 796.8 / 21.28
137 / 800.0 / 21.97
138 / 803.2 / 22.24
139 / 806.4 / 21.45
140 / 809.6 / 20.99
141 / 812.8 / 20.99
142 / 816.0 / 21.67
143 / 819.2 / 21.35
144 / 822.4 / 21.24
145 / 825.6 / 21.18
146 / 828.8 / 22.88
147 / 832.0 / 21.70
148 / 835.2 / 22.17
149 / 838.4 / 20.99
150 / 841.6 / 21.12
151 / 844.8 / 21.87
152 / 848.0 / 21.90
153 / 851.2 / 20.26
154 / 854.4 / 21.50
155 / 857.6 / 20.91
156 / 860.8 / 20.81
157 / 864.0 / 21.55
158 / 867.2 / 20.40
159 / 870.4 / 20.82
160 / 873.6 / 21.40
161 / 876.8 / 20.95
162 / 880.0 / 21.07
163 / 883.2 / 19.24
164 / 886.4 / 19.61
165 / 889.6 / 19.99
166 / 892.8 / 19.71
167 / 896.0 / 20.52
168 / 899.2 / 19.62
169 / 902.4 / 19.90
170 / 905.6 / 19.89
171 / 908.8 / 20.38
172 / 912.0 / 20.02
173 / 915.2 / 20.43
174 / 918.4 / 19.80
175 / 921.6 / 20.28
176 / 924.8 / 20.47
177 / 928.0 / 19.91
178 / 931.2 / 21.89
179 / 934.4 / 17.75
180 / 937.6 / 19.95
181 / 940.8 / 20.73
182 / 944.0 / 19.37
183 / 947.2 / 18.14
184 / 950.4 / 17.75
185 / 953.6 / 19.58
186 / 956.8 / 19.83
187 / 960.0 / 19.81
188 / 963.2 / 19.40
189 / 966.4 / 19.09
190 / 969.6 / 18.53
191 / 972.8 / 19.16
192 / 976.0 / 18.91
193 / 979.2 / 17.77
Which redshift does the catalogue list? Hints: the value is 0.45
